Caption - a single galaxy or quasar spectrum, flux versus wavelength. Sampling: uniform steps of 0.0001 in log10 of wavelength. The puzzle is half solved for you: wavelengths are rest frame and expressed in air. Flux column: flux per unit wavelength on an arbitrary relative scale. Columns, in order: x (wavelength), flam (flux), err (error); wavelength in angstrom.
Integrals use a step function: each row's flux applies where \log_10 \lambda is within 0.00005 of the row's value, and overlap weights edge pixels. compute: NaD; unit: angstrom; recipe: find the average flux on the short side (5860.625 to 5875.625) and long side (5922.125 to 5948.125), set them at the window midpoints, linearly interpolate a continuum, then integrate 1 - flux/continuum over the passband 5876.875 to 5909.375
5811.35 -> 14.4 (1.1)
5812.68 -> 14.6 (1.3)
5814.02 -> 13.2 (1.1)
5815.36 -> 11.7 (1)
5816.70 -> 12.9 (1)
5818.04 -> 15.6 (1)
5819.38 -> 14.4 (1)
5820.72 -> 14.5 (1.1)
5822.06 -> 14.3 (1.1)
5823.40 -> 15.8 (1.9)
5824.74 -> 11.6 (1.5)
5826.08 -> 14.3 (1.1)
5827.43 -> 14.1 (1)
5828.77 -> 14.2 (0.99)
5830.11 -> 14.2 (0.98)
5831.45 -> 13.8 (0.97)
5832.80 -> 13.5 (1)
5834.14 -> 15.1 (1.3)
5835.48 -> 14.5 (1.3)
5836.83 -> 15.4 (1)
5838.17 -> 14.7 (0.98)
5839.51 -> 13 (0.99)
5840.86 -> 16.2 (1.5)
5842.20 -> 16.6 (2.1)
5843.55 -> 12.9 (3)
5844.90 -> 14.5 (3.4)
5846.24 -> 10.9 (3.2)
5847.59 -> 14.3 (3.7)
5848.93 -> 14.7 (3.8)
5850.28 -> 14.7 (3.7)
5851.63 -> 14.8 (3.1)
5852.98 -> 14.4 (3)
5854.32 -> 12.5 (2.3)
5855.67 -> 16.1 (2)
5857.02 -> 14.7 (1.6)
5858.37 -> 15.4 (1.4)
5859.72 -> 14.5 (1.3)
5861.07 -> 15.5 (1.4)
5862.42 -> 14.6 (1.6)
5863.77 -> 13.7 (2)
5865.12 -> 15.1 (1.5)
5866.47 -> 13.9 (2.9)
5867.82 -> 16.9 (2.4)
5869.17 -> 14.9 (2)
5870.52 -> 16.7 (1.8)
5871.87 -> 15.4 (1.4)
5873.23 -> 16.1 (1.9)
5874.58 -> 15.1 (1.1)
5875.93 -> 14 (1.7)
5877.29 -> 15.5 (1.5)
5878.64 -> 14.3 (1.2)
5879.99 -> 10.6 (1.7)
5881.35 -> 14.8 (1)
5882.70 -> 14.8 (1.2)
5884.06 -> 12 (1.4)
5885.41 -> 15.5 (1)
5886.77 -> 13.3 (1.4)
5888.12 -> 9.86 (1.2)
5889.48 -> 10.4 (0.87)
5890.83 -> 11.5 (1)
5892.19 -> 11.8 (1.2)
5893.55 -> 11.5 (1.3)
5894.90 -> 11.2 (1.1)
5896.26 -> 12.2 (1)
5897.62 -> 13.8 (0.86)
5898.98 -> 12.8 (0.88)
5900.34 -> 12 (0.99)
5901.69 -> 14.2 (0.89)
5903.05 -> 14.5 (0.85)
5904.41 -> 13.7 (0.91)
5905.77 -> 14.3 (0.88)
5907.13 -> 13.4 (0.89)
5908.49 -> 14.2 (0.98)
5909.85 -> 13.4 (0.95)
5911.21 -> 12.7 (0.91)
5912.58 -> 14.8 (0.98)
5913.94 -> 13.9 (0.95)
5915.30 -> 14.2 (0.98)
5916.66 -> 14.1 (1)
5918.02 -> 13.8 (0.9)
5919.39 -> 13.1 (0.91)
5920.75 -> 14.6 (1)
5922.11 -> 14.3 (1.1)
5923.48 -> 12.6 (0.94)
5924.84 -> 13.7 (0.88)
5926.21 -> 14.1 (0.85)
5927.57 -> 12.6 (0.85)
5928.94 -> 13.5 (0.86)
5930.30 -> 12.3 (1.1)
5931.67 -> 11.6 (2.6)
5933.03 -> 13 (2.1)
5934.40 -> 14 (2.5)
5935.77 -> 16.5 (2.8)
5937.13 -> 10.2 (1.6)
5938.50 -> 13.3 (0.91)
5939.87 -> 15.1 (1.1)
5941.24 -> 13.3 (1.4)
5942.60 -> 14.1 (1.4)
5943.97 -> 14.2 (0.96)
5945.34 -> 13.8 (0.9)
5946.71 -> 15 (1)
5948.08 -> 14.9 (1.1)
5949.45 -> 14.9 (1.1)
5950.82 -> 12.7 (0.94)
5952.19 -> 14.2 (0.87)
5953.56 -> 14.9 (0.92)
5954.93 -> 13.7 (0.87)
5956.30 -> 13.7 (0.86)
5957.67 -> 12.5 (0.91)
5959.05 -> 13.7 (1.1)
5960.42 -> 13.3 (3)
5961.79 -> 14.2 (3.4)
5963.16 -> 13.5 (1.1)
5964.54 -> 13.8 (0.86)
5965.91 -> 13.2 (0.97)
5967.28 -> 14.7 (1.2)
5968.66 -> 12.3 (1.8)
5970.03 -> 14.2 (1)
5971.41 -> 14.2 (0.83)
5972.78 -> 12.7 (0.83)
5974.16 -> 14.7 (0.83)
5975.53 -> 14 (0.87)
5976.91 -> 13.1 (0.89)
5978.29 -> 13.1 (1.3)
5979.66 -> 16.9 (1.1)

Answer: 3.6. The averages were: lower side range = 15.2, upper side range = 13.6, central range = 13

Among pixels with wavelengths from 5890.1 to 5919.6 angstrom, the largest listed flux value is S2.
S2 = 14.8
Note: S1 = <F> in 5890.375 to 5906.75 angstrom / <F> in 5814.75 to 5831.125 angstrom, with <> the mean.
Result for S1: 0.92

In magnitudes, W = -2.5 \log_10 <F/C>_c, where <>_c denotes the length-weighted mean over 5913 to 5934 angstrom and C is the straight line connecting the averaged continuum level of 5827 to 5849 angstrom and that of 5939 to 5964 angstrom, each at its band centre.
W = 0.05 mag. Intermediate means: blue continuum 14.3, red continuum 14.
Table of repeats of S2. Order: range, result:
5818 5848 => 16.6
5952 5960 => 14.9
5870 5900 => 16.7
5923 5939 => 16.5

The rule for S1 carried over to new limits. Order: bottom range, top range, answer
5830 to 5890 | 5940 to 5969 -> 0.97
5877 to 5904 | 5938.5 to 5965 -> 1.09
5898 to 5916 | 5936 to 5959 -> 1.01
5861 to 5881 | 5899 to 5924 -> 0.93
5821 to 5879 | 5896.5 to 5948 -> 0.93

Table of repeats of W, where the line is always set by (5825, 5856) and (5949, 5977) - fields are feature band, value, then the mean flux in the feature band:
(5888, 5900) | 0.19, 11.8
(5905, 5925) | 0.01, 13.8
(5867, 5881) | -0.06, 14.9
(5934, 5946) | 0.00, 13.8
